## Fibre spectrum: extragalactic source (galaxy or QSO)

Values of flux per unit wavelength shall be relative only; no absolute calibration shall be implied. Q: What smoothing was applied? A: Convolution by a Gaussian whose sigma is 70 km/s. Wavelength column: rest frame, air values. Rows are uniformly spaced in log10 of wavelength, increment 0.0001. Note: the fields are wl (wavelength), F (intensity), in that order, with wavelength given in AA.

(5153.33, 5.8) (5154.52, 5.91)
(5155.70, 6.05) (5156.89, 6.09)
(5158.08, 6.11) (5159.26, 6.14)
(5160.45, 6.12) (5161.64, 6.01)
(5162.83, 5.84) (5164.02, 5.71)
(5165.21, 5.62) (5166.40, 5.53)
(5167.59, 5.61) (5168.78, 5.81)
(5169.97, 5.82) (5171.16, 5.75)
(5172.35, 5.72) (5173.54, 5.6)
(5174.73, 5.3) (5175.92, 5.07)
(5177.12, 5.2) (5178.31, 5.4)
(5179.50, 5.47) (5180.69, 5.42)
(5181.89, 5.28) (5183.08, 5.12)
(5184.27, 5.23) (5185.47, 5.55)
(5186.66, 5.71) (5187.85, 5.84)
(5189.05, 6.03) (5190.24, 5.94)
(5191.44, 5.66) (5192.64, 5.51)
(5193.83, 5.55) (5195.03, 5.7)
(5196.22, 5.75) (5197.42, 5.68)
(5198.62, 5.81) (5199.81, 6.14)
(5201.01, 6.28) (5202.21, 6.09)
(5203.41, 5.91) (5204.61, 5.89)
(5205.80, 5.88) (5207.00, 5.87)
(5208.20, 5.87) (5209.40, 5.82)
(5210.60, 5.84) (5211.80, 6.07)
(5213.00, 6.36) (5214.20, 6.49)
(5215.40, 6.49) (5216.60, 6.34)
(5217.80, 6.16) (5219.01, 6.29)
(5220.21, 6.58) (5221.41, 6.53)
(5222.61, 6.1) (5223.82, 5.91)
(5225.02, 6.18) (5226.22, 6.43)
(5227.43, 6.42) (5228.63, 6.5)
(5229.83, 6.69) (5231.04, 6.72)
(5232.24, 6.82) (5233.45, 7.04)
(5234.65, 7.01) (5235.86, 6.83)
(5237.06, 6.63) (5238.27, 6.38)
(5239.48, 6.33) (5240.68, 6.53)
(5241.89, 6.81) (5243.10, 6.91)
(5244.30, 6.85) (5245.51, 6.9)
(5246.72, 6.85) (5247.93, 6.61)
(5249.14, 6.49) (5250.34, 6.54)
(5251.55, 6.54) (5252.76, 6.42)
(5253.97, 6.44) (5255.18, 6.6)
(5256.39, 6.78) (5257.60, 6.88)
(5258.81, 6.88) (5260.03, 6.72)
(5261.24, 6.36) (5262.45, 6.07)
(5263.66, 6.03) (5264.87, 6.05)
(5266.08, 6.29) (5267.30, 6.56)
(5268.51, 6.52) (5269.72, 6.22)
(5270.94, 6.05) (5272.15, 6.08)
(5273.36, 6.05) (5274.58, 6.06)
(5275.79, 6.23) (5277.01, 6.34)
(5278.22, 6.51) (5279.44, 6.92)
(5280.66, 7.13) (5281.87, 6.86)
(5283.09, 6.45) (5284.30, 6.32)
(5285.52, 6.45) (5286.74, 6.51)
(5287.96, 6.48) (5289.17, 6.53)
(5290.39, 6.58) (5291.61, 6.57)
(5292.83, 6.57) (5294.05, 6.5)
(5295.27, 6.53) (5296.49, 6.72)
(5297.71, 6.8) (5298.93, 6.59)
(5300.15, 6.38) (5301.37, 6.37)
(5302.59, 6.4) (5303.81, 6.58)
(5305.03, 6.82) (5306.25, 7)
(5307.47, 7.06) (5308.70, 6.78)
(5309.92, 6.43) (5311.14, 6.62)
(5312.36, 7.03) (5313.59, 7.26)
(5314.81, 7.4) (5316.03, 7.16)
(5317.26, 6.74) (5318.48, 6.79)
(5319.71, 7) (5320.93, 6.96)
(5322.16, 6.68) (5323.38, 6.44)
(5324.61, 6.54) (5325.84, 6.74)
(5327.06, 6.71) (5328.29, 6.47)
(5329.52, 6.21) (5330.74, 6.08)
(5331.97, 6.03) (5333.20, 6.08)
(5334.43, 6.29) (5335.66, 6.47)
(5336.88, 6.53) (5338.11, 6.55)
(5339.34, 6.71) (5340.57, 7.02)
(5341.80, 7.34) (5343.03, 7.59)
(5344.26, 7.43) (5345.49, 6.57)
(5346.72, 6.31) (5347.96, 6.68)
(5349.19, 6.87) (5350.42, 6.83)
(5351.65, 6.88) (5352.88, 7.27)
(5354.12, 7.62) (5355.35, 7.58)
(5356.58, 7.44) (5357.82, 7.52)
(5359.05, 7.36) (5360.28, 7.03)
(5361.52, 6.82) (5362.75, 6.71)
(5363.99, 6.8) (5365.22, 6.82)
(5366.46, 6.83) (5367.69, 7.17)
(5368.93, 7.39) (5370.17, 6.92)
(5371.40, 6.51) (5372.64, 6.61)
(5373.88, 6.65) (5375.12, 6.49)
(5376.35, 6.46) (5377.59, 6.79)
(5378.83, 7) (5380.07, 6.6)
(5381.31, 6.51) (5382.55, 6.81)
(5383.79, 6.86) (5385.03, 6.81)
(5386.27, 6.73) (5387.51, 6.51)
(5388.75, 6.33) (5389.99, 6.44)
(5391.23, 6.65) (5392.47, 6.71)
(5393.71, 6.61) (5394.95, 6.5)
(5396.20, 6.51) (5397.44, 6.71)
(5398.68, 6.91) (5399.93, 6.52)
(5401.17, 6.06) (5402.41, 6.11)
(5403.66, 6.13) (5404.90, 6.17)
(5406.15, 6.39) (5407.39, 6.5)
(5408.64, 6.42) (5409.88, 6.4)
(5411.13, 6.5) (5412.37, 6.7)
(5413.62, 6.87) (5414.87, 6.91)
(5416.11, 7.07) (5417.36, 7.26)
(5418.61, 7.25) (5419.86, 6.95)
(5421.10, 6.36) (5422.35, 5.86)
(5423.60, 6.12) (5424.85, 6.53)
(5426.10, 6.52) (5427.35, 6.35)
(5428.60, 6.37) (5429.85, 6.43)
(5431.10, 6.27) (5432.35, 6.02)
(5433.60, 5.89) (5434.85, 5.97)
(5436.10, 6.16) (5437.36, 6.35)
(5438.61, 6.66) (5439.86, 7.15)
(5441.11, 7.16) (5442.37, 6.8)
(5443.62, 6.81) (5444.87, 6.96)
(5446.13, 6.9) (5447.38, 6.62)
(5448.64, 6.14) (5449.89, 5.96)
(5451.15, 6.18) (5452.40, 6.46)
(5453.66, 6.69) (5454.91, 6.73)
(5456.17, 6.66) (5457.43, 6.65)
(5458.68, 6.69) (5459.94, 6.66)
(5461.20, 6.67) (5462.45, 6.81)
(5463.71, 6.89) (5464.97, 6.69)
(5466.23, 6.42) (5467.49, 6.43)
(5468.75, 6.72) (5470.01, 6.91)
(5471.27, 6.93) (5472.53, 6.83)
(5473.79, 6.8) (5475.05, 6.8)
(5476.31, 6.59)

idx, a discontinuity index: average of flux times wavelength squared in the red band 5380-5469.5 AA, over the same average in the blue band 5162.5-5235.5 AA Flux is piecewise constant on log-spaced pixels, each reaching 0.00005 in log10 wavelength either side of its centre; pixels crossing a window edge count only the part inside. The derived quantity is 1.20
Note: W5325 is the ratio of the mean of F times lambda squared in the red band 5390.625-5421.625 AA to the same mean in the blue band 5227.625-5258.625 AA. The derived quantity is 1.05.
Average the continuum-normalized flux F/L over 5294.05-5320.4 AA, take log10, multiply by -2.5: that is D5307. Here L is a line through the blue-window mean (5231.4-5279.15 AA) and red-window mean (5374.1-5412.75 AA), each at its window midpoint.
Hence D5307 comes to -0.04 mag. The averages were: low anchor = 6.52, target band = 6.78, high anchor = 6.54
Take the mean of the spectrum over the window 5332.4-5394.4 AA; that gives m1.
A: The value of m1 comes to 6.83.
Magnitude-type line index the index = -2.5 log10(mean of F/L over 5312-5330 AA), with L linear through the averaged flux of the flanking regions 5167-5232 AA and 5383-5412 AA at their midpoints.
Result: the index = -0.089 mag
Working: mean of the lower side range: 5.9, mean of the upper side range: 6.5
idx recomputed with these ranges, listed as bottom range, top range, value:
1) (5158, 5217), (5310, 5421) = 1.25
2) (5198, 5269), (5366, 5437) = 1.09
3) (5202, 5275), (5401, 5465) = 1.10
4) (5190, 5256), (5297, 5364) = 1.12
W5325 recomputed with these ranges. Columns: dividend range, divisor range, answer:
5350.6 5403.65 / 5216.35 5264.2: 1.09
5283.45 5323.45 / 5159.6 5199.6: 1.25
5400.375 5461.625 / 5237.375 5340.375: 1.05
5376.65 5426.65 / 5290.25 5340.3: 1.02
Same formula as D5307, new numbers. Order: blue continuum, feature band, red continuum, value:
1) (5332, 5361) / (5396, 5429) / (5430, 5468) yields 0.02 mag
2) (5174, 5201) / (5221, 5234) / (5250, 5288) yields -0.08 mag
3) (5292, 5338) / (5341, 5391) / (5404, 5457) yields -0.05 mag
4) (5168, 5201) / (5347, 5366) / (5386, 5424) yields -0.12 mag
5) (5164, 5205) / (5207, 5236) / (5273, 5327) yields -0.07 mag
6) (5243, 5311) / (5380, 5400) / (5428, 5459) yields -0.02 mag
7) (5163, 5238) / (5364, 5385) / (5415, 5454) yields -0.07 mag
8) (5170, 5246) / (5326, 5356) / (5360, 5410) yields -0.04 mag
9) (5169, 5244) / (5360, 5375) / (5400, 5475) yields -0.07 mag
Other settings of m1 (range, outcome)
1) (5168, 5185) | 5.44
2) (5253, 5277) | 6.36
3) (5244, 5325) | 6.59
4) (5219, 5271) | 6.54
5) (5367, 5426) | 6.62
